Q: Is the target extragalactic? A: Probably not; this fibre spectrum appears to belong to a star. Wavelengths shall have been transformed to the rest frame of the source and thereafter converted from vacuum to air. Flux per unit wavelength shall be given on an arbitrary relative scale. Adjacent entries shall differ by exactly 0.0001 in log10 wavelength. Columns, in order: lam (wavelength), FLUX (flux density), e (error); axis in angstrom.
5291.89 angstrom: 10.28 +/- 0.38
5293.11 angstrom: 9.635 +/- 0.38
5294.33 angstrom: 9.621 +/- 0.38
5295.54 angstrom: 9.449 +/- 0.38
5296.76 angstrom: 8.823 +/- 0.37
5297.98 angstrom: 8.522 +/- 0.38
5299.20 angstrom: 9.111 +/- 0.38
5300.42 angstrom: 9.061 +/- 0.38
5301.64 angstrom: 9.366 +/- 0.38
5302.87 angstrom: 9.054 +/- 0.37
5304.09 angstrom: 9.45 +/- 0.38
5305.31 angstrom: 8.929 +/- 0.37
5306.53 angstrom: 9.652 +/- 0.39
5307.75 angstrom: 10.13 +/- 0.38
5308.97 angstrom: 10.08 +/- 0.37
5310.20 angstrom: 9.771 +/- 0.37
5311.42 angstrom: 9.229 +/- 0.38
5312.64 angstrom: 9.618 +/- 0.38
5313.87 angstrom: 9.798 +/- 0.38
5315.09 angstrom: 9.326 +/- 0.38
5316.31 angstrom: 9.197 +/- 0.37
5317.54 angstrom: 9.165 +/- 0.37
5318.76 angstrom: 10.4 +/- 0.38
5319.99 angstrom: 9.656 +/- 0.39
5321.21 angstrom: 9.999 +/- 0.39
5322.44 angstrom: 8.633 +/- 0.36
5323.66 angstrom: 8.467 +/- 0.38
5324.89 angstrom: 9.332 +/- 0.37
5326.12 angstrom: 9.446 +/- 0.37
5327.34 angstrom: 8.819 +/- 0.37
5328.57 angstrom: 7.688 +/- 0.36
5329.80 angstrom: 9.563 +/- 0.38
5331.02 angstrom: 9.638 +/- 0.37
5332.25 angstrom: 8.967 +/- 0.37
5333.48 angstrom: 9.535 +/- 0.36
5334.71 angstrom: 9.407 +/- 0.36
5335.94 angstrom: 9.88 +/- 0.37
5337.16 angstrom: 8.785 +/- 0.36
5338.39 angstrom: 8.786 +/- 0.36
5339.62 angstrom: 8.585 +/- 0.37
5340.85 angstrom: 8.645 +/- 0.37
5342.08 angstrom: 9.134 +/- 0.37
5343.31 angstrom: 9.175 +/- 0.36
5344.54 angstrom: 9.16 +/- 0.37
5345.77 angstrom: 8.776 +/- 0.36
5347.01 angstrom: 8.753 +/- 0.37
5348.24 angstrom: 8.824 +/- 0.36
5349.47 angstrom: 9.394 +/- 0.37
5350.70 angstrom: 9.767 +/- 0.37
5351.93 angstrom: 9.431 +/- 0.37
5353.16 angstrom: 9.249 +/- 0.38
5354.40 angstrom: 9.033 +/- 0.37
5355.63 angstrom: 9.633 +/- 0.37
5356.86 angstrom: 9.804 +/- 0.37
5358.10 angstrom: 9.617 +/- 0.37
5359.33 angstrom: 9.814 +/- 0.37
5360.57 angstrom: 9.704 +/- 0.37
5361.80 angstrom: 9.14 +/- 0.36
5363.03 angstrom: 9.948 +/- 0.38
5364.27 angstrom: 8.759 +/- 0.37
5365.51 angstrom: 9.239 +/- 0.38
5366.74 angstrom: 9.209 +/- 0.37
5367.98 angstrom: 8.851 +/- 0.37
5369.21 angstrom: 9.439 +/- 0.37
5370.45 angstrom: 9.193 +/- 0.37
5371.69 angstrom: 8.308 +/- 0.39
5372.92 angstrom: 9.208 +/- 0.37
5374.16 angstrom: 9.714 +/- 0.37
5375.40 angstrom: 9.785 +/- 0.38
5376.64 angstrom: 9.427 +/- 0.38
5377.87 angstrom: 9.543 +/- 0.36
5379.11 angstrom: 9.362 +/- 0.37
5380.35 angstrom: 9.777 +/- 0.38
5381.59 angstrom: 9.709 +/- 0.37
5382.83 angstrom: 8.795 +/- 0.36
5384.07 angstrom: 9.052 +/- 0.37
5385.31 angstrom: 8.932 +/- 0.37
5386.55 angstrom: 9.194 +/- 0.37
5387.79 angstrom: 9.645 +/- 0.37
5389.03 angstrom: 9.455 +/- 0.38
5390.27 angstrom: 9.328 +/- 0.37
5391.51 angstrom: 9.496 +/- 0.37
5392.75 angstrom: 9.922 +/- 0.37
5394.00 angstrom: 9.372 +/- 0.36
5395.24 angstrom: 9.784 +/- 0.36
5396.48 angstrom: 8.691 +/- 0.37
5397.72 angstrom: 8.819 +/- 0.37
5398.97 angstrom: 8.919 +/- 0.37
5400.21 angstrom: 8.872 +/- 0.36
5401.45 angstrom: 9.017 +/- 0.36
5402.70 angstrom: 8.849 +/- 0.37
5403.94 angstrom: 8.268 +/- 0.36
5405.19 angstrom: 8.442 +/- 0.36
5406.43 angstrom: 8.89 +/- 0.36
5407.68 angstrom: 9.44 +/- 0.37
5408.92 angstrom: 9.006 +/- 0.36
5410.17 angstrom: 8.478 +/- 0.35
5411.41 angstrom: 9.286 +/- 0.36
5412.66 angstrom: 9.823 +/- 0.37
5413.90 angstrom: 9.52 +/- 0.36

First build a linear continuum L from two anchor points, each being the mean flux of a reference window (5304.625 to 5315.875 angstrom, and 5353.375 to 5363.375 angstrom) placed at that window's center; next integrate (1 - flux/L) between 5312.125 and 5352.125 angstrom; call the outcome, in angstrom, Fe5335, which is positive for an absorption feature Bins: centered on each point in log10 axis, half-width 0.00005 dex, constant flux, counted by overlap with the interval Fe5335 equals 1.6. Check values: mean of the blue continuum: 9.61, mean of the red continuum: 9.56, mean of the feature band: 9.2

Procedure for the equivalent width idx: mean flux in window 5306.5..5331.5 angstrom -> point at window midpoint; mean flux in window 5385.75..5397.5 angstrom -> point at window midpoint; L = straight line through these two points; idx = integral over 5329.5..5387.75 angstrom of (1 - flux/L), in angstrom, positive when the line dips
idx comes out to 0.83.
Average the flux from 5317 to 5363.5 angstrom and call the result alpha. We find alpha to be 9.26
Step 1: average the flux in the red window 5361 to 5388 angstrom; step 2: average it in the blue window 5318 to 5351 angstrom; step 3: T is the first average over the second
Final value 1.0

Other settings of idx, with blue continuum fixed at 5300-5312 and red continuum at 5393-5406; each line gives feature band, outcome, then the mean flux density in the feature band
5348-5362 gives -0.4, 9.48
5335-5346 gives 0.3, 9.02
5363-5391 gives -0.7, 9.29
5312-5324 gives -0.1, 9.45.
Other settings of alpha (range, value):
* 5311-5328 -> 9.36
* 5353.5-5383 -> 9.38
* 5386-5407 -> 9.12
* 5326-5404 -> 9.23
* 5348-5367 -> 9.43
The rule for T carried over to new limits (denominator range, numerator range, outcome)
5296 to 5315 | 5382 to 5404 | 0.98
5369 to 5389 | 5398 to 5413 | 0.96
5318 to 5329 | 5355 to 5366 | 1.04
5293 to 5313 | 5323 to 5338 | 0.97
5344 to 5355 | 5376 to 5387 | 1.02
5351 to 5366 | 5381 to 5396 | 0.99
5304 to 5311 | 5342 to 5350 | 0.93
